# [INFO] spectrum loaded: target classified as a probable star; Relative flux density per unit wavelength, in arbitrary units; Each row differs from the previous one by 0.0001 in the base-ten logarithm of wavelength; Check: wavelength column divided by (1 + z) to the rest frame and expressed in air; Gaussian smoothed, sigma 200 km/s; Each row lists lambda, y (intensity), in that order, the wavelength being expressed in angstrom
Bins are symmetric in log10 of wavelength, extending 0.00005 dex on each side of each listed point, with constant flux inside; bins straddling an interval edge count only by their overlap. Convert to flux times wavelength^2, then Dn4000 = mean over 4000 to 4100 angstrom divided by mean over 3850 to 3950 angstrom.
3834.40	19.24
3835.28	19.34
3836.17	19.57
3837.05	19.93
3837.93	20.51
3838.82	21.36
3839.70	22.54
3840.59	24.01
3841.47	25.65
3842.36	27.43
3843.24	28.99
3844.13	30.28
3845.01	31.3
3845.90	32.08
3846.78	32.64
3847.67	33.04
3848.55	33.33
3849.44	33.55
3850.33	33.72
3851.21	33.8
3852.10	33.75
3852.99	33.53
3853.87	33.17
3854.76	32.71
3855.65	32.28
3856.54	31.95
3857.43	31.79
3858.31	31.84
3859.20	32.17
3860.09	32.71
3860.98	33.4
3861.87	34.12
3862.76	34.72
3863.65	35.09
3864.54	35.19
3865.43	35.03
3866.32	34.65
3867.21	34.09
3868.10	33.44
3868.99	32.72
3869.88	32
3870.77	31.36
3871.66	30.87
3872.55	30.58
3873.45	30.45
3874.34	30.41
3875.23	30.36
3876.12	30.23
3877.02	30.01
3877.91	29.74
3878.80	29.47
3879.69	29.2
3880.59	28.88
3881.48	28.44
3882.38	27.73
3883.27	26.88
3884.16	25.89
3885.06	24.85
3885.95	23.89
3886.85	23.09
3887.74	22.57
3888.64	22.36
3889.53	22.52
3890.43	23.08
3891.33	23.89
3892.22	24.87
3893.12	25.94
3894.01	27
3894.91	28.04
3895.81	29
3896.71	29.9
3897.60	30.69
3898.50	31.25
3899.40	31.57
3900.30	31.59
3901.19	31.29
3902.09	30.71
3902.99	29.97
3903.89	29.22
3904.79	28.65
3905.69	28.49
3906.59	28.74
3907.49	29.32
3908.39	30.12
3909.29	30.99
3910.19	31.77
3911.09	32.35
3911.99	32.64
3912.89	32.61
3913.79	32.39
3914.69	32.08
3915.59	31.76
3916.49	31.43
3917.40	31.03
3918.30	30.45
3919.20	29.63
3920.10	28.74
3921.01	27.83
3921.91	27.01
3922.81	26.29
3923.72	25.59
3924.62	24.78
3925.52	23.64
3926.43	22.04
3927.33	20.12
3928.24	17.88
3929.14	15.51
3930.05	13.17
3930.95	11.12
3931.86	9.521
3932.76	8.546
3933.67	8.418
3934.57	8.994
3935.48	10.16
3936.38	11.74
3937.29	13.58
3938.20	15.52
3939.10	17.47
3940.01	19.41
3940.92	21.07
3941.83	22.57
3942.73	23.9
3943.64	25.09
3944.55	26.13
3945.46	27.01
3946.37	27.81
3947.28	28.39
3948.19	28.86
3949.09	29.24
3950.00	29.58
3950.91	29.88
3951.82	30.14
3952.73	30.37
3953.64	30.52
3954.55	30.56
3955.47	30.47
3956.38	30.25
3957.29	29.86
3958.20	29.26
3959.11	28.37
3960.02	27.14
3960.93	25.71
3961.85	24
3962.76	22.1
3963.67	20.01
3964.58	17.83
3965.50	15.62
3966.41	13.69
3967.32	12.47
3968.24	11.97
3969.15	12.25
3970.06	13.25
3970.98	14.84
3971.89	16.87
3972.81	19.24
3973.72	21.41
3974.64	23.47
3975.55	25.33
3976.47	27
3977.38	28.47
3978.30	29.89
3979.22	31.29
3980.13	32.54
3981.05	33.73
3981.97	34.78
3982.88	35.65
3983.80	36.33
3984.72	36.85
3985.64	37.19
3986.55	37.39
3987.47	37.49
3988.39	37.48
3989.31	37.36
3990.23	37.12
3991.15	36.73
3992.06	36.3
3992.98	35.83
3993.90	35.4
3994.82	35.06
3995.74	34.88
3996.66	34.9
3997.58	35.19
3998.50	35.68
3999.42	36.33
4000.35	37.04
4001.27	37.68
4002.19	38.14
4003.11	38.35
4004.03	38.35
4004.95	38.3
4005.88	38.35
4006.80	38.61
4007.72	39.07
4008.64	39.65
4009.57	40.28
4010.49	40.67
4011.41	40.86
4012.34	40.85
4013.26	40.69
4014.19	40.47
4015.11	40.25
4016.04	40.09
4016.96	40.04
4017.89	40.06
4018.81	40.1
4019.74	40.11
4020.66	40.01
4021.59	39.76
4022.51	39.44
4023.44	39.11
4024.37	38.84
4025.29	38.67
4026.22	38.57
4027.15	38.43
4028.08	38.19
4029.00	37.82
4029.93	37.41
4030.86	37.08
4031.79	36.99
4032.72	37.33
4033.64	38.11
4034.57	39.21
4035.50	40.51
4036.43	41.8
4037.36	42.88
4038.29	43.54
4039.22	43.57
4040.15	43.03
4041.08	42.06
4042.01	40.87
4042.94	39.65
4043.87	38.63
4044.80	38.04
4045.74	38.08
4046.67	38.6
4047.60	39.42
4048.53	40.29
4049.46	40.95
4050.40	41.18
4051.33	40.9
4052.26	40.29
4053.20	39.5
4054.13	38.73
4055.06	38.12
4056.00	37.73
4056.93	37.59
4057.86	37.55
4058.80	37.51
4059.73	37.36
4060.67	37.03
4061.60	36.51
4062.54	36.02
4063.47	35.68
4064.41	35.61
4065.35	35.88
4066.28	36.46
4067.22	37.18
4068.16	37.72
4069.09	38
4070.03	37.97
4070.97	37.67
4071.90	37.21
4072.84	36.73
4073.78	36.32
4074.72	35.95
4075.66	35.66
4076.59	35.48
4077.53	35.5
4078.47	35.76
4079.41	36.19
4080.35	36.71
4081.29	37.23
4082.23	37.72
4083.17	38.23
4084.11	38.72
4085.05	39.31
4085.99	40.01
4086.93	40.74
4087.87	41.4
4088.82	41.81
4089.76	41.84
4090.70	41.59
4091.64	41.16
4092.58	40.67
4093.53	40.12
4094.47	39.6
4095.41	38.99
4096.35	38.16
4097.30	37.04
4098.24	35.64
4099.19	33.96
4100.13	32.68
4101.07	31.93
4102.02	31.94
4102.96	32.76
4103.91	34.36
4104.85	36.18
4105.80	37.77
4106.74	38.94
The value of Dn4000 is 1.54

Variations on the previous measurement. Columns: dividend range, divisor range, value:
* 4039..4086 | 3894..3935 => 1.57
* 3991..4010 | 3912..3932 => 1.54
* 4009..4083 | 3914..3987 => 1.68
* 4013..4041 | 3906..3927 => 1.44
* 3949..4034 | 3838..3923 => 1.16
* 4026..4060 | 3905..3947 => 1.79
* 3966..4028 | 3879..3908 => 1.30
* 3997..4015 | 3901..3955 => 1.62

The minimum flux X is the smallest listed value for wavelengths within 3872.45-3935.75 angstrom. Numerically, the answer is 8.418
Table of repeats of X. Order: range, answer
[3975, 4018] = 25.33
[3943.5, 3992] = 11.97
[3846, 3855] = 32.64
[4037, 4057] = 37.59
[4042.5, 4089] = 35.48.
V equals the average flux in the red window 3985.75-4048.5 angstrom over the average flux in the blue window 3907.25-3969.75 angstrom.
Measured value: 1.64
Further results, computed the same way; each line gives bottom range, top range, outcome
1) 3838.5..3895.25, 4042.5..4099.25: 1.28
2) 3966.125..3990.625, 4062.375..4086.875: 1.36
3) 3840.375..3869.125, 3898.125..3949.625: 0.76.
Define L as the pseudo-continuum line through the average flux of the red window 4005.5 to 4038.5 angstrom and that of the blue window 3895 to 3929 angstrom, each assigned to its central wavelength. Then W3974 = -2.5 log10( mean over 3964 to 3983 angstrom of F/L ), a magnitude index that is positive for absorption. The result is 0.49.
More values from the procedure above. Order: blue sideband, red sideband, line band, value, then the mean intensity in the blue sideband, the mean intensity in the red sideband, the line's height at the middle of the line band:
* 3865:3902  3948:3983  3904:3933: 0.05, 28.8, 24.9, 27.2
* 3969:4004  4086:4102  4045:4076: -0.04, 32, 38.4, 36.4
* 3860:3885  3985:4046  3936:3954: 0.39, 31.2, 38.7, 35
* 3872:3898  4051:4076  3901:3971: 0.24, 27.2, 37.3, 30.1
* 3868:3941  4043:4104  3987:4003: -0.13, 25.8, 37.7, 32.2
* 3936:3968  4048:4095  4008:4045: -0.21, 24.1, 38.2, 32.9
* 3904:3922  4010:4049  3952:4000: 0.24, 30.4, 39.8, 35.5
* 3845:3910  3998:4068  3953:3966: 0.32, 30.2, 39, 34.8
